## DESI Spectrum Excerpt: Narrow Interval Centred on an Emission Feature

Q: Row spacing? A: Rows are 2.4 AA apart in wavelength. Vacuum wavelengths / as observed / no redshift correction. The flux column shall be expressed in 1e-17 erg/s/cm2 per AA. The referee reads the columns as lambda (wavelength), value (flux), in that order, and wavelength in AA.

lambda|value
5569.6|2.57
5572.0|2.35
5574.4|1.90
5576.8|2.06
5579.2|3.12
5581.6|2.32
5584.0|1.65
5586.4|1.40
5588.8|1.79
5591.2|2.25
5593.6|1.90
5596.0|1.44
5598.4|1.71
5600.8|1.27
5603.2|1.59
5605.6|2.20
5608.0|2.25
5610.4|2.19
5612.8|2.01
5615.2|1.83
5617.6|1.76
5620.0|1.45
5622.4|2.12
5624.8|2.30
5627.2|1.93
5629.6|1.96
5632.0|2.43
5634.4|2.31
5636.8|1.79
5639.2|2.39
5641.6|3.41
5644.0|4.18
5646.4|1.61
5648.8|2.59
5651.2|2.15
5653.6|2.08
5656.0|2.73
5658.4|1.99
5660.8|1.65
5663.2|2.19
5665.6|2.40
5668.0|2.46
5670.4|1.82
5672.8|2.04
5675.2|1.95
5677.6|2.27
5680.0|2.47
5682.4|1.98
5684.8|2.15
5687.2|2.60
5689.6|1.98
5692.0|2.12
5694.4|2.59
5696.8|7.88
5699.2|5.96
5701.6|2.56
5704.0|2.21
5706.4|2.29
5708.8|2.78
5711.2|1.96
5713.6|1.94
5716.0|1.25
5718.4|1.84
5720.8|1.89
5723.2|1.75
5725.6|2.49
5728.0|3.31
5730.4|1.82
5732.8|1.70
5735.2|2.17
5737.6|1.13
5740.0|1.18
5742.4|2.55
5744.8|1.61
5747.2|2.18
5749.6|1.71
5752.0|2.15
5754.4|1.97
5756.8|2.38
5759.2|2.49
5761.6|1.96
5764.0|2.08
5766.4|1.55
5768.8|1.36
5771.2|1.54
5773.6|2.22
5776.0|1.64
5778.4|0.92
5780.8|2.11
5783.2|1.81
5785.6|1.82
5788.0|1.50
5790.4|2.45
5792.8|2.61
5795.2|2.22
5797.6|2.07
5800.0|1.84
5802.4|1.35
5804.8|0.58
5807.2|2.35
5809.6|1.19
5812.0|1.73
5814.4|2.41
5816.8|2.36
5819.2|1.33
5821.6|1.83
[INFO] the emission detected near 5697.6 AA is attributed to [O III]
